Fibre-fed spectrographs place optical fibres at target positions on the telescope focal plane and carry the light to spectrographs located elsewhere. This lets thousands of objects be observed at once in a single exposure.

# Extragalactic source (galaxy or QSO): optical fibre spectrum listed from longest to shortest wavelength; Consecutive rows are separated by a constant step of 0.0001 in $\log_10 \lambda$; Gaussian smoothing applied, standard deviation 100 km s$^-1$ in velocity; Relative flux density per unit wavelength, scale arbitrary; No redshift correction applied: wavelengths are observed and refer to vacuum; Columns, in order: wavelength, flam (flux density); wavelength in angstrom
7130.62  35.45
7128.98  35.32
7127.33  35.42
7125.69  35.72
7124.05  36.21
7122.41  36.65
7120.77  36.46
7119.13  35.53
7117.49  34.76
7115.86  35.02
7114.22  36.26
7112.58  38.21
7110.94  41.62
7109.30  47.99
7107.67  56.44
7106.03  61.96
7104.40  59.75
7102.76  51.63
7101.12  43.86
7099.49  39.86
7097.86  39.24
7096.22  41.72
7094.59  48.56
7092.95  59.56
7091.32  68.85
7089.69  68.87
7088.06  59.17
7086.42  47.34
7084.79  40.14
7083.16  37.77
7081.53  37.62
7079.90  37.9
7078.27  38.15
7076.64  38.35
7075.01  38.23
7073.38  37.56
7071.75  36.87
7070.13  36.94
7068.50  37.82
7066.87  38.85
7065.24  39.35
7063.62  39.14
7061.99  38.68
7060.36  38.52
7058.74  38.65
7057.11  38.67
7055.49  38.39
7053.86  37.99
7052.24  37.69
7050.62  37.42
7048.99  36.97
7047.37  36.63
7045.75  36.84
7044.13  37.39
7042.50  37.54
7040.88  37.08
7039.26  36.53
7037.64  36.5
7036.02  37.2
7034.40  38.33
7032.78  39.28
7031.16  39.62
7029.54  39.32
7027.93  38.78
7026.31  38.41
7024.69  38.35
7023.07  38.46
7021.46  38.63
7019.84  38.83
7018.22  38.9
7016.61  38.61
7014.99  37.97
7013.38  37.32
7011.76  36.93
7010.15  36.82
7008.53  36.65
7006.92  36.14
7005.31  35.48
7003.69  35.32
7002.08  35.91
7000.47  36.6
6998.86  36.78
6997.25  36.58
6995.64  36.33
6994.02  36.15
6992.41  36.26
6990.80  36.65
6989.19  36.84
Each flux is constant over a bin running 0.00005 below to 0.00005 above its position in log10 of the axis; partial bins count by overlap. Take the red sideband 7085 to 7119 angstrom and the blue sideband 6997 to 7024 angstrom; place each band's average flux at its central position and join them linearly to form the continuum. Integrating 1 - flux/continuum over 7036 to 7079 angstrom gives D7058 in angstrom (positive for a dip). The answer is 5.2 angstrom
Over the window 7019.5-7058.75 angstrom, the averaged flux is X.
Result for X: 38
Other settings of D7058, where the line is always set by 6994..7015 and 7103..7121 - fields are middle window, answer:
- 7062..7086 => 1.89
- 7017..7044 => 0.11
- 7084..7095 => -3.48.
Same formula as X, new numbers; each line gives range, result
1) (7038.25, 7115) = 42.8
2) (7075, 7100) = 46.7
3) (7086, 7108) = 53.4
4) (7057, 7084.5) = 38.2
